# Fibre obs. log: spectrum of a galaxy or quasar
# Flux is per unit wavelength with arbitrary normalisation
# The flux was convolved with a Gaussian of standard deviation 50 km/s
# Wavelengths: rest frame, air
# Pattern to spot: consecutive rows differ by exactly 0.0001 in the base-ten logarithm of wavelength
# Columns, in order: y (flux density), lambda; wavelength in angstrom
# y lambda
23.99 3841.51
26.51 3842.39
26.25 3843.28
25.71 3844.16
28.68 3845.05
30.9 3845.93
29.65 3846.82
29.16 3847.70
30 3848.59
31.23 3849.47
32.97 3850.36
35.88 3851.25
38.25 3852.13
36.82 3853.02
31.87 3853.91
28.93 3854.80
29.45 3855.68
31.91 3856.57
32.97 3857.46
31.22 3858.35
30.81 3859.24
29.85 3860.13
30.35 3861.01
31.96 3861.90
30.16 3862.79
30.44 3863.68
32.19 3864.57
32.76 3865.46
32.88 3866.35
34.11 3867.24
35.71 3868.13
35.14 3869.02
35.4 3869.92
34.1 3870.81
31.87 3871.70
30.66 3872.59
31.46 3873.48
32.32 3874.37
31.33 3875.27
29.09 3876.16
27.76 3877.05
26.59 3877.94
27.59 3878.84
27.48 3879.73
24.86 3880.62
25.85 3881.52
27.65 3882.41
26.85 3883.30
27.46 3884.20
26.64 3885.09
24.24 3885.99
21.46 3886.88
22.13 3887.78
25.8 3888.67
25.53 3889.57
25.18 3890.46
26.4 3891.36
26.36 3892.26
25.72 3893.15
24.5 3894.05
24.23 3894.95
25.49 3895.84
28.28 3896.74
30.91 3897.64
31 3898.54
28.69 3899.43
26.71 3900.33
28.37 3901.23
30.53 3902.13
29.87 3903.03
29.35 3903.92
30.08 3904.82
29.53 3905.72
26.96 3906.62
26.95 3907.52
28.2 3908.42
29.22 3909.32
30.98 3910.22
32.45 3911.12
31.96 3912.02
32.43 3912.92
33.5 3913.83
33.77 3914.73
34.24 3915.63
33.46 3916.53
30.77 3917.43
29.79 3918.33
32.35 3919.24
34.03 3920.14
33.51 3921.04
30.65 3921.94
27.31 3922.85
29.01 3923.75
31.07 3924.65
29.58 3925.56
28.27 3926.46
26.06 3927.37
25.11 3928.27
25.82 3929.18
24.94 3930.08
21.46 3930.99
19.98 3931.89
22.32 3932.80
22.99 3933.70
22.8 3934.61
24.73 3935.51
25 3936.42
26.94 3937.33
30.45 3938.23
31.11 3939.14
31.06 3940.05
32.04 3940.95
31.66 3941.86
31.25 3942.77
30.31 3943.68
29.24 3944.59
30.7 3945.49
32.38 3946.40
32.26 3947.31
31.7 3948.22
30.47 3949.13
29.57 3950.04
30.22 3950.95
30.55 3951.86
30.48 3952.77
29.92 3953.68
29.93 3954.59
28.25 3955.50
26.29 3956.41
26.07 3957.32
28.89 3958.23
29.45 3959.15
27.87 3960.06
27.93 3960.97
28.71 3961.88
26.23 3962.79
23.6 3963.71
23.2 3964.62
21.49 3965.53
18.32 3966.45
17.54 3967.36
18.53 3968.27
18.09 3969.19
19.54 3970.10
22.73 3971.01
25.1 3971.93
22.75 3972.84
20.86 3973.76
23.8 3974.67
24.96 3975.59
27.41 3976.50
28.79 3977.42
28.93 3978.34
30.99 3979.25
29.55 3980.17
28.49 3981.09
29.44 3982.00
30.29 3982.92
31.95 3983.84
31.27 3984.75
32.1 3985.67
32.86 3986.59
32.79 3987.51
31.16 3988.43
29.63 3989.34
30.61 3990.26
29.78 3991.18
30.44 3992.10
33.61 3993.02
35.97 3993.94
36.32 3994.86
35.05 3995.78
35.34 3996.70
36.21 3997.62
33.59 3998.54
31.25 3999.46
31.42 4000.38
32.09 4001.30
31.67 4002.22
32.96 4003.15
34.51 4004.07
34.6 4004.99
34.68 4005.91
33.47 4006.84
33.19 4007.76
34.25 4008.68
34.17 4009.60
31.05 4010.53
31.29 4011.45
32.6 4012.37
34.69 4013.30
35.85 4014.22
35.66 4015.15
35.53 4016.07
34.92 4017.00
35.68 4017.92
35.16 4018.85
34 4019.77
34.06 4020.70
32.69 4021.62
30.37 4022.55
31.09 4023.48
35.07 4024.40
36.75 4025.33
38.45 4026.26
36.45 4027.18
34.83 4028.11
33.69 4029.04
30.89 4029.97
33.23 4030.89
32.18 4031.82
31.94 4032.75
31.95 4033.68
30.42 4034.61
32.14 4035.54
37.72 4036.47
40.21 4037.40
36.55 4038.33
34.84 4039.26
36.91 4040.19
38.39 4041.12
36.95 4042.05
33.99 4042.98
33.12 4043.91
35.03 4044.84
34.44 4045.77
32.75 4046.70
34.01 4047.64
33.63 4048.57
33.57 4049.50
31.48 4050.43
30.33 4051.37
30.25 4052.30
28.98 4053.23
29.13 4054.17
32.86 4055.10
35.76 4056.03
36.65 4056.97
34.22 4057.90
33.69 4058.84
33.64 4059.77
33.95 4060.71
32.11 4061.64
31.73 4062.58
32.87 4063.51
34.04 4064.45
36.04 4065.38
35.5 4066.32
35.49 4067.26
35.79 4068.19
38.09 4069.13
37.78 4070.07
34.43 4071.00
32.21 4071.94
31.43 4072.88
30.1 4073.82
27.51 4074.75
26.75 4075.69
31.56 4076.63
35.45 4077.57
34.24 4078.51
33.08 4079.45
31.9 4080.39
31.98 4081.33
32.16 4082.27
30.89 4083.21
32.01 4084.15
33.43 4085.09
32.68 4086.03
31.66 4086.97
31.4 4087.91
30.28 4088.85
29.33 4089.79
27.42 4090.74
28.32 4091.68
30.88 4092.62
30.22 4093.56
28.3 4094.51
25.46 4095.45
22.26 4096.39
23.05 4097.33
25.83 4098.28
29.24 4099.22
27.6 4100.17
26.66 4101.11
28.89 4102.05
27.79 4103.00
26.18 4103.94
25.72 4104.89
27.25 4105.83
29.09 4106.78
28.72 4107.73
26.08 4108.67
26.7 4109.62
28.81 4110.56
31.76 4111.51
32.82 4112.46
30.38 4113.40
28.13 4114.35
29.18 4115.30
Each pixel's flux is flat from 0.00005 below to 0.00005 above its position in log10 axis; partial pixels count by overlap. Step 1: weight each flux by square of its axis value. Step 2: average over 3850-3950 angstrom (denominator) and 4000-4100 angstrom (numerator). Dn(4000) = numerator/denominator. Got 1.2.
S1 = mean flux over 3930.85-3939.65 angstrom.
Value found 24.9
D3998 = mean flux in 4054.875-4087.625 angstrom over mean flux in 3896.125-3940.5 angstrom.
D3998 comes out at 1.15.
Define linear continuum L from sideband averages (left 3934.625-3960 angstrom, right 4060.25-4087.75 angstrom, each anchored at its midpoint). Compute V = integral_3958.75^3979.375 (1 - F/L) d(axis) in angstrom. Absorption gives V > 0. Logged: 4.1 angstrom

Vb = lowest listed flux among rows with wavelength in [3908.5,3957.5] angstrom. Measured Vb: 19.98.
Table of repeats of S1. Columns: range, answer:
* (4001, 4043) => 34.2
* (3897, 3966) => 28.9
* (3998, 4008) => 33.1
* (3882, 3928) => 28.7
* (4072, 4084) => 31.5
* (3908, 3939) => 28.7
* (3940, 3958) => 30.2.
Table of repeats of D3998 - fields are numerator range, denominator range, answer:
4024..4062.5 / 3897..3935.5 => 1.17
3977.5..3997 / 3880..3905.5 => 1.18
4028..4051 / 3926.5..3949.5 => 1.23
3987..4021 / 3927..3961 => 1.19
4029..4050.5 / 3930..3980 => 1.29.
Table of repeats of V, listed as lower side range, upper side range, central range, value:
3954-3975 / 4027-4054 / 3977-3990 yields -1.97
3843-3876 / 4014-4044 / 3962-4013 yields 6.91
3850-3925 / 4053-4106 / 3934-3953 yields 0.37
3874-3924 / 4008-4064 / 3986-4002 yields -0.28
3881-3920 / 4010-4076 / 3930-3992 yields 6.64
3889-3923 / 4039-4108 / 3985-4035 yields -4.22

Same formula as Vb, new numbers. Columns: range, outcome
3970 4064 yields 19.54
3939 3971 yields 17.54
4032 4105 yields 22.26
